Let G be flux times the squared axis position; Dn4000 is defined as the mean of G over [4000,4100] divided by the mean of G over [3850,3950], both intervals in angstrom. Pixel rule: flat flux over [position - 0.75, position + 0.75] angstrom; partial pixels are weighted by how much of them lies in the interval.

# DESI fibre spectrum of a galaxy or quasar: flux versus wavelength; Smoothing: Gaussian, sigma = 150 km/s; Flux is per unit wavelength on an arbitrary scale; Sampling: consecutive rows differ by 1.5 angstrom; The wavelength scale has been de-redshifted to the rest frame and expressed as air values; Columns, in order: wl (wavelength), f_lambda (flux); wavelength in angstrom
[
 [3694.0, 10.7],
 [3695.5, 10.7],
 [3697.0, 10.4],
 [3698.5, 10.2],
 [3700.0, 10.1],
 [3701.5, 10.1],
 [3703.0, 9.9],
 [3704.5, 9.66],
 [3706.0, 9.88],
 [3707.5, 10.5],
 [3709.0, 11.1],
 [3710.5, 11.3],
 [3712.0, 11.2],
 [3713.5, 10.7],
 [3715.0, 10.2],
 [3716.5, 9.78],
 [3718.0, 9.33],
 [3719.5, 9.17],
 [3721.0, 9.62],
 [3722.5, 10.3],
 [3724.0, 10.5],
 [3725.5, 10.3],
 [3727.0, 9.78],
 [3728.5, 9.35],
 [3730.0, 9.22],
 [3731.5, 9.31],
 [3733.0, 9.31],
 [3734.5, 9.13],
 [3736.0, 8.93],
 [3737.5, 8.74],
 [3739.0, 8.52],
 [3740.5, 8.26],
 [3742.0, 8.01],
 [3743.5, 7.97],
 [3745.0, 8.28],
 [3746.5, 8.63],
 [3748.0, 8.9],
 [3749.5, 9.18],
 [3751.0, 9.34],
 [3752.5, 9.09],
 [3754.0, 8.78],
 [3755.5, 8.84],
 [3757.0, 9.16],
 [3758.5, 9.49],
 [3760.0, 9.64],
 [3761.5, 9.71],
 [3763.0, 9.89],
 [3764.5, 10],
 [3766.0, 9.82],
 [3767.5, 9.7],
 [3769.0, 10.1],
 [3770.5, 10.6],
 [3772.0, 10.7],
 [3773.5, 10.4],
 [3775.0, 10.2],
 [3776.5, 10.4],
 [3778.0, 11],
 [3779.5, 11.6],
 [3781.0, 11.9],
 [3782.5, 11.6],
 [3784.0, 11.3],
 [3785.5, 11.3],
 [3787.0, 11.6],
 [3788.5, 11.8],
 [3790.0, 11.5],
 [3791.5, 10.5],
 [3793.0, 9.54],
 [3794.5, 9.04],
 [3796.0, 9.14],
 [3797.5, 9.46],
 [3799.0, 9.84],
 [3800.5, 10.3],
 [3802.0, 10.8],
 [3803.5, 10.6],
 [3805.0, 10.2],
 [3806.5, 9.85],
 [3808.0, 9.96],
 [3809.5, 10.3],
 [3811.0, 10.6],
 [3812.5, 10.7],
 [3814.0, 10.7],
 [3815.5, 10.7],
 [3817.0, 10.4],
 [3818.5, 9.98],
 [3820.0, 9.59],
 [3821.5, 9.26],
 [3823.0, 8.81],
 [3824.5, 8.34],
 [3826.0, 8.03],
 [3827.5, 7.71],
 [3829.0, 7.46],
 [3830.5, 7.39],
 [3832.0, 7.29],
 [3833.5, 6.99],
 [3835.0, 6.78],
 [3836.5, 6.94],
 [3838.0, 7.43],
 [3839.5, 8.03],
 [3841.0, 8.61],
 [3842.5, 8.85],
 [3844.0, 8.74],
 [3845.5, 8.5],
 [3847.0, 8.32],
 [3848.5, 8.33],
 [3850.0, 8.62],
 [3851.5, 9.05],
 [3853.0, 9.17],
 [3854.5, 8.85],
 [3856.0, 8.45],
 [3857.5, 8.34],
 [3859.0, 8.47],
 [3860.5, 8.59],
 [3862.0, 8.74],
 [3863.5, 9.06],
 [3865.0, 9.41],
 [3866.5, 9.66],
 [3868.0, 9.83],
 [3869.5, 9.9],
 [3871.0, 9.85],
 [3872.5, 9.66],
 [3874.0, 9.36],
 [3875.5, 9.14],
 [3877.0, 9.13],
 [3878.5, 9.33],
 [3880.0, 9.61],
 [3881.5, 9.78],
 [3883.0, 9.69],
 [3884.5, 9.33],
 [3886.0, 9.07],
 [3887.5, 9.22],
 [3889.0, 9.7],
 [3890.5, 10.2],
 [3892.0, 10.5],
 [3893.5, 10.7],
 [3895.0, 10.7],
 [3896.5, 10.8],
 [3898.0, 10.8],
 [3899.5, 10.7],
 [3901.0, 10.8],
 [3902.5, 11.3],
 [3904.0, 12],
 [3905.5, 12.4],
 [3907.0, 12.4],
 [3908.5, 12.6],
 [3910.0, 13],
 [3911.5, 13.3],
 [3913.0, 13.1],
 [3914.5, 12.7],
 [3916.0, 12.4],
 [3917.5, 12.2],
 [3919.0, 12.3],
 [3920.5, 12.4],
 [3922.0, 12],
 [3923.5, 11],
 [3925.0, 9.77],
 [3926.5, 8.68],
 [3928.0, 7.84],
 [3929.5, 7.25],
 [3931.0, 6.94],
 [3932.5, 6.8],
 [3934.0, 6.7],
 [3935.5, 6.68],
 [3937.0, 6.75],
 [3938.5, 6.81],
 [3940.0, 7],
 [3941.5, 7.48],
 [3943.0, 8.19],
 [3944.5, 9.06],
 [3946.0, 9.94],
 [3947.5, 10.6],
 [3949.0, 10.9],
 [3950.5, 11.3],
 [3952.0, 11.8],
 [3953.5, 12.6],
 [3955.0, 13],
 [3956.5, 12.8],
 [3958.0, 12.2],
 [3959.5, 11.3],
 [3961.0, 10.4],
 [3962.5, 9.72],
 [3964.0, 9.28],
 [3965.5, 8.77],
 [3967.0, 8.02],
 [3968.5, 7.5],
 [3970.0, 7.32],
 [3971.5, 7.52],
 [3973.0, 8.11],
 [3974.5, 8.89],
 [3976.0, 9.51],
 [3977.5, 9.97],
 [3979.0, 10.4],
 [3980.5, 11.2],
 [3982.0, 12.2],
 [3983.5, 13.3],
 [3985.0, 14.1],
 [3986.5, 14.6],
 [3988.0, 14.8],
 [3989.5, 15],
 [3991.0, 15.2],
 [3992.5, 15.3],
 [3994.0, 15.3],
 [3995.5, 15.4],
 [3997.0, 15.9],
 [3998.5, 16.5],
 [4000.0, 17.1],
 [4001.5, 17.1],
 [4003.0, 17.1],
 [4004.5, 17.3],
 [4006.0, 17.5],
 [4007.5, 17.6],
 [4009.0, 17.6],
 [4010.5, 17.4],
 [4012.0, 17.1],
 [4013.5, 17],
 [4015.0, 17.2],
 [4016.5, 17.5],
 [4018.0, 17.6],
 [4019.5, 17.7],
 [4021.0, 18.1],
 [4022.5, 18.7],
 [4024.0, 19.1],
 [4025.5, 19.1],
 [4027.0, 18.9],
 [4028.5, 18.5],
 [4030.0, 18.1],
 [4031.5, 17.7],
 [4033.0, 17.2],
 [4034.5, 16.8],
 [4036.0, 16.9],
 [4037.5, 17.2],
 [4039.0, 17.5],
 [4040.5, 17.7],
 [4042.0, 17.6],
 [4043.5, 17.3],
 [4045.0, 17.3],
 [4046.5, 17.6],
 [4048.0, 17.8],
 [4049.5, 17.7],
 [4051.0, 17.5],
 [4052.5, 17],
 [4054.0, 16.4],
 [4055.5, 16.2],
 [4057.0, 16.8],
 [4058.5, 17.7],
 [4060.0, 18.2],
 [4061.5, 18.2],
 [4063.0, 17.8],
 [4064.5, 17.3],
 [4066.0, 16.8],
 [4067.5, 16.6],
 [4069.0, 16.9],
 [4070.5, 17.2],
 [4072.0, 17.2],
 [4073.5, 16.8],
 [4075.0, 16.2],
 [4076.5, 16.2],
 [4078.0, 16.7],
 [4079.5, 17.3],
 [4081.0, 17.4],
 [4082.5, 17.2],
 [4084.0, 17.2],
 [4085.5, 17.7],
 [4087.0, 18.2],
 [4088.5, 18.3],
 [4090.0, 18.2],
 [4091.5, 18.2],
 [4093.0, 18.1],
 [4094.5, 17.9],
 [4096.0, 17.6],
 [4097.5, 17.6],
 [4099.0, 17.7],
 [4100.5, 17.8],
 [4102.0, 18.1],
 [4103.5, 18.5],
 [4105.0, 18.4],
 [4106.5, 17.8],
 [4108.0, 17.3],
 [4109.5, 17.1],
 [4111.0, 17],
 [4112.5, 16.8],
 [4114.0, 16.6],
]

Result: 1.92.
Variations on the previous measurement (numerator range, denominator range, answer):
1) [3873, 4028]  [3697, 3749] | 1.42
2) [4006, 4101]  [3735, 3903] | 2.08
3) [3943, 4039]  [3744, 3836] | 1.61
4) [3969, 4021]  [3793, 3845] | 1.75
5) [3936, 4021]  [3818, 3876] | 1.58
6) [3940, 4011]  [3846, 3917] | 1.28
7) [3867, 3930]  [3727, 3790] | 1.17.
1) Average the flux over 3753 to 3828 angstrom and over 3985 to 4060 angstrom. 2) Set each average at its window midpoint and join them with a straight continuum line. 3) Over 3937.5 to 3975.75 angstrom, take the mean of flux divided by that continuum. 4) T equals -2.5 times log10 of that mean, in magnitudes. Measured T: 0.49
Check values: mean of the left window 10.1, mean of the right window 17.1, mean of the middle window 9.6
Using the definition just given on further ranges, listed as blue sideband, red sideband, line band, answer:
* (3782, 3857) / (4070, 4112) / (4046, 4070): -0.05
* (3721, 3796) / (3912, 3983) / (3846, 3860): 0.14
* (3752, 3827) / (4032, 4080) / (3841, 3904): 0.29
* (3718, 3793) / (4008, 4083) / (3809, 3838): 0.30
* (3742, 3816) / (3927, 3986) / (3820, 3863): 0.20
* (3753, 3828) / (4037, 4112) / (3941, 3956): 0.32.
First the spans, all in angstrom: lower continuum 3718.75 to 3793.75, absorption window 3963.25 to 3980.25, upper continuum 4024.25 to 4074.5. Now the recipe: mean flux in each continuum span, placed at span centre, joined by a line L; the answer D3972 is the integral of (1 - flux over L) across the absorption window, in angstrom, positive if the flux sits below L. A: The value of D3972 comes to 7.4 angstrom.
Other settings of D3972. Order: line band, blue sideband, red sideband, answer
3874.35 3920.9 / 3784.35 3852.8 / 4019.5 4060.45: 5.04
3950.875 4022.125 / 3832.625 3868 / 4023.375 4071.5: 5.98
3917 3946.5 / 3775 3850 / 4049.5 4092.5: 9.75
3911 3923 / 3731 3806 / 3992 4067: 1.37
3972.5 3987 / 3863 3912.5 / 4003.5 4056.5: 3.71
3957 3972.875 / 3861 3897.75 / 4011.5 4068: 5.31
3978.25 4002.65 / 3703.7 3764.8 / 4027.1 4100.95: 1.62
